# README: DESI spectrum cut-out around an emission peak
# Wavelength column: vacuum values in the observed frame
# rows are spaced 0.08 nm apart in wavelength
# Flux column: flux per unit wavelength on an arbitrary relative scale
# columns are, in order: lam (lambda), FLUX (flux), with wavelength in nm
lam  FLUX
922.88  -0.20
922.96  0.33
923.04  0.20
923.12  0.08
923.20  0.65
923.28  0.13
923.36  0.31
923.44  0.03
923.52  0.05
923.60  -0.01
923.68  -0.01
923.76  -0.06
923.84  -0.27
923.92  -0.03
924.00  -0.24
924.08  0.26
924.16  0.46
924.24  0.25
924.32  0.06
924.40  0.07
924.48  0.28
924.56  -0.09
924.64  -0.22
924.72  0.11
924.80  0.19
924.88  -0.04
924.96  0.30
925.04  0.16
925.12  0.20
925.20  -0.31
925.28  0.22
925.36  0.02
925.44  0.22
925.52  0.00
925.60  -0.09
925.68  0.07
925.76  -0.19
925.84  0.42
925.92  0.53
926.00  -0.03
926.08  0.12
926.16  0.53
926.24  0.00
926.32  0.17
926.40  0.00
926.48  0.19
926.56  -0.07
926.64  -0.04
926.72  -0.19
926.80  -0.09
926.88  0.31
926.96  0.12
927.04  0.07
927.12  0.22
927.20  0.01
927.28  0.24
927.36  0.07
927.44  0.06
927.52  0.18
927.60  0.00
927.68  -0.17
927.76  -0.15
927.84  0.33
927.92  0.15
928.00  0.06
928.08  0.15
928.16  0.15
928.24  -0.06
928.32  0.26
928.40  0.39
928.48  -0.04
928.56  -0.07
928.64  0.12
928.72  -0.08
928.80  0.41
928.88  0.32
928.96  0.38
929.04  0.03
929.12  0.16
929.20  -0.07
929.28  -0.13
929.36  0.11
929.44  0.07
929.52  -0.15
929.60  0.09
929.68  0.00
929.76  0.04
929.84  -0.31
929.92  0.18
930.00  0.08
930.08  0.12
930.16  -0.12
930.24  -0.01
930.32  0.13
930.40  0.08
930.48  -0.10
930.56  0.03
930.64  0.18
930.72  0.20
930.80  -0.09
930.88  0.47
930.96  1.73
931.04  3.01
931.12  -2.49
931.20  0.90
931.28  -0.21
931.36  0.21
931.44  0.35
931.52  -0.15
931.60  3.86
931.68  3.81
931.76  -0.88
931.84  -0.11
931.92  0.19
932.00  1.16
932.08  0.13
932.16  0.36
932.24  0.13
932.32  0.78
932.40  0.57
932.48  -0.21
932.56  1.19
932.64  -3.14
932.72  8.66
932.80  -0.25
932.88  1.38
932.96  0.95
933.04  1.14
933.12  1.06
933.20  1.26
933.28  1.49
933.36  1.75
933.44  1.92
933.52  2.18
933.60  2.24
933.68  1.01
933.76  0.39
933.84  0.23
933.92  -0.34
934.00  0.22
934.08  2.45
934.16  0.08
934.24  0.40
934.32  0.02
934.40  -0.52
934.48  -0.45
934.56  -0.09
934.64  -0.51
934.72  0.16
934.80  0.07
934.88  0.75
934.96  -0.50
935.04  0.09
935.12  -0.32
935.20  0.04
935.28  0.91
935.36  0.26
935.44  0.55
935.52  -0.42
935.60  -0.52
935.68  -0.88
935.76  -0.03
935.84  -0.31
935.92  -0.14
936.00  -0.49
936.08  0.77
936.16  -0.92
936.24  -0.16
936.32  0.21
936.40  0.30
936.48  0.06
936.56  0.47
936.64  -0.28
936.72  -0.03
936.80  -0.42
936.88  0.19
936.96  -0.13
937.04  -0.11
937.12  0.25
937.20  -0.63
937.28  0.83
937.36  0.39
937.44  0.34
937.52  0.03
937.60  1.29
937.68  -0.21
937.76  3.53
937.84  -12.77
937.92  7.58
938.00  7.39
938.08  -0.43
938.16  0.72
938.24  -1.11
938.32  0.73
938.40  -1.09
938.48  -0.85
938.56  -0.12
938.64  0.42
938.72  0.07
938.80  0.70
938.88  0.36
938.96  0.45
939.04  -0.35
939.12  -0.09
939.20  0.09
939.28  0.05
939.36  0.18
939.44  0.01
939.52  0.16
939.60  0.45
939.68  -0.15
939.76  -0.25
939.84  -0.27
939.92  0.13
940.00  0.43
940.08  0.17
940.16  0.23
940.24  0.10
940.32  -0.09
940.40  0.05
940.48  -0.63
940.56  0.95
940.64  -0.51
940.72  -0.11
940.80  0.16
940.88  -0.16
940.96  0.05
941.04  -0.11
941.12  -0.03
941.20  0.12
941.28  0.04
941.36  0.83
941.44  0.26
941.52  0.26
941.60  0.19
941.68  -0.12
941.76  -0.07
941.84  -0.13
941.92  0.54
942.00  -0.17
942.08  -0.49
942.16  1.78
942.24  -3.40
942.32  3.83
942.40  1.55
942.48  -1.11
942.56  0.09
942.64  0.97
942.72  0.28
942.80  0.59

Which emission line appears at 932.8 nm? [O II] 3727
